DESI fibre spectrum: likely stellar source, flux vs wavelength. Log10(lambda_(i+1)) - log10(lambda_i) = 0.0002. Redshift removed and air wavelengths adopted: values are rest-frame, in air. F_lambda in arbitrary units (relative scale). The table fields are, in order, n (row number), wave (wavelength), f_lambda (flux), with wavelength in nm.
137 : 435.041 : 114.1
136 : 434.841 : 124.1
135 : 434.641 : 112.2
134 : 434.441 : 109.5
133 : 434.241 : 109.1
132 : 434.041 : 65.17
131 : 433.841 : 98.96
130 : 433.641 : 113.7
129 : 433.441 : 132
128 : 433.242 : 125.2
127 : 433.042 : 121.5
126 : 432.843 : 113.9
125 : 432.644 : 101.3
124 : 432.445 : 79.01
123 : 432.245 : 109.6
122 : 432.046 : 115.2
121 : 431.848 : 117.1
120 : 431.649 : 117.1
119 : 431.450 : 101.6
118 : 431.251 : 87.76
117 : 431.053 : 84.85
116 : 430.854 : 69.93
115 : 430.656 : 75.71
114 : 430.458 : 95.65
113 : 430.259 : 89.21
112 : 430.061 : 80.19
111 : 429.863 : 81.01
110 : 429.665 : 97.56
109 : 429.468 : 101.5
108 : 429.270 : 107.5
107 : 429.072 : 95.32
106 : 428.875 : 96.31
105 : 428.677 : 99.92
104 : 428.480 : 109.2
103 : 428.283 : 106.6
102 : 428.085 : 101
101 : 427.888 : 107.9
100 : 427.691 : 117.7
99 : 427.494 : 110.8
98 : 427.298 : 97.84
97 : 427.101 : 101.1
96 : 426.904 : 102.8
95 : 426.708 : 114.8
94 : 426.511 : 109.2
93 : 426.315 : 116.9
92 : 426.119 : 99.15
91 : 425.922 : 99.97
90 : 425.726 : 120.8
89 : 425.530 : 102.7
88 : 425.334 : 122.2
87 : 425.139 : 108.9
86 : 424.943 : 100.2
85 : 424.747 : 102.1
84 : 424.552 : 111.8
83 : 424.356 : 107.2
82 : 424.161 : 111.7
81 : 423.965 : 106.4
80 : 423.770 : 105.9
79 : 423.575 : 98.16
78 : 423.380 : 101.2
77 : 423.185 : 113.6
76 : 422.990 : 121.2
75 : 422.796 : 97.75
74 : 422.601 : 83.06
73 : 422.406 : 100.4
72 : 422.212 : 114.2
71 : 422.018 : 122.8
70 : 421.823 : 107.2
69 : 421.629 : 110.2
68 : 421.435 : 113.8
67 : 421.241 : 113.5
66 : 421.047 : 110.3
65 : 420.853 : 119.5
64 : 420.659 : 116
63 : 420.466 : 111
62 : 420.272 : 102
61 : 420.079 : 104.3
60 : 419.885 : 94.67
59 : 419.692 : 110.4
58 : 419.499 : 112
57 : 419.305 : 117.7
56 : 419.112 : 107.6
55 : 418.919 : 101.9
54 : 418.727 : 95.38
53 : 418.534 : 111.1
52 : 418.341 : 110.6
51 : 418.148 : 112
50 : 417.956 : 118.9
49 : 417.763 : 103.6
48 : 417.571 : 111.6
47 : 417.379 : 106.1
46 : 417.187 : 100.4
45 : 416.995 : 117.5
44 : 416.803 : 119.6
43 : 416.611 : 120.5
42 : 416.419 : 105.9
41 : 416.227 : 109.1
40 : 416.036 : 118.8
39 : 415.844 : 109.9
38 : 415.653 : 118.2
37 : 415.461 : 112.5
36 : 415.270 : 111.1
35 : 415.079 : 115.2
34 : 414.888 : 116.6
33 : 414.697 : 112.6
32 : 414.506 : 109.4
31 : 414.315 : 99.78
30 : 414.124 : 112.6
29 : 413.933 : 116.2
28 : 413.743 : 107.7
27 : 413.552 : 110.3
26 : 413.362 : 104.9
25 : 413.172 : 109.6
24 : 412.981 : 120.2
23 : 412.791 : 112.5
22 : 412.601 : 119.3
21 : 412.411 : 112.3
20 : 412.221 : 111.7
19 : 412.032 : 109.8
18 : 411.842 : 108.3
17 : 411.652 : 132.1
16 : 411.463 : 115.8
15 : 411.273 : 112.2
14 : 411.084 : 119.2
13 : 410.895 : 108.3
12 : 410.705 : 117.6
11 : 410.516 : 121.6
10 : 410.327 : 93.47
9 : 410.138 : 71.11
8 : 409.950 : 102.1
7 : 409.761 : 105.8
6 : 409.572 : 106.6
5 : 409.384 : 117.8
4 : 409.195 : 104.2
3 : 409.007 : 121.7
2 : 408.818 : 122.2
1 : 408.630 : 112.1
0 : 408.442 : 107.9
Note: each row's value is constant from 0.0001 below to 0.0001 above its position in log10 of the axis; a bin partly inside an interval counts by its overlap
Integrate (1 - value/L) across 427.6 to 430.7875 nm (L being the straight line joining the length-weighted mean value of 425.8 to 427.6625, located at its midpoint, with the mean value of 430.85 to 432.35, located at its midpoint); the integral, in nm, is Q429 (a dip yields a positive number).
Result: 0.22 nm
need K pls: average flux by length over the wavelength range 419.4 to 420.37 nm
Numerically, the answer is 105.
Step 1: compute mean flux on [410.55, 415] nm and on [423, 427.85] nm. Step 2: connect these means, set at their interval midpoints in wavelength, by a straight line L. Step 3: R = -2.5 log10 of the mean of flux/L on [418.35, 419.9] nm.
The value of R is 0.03 mag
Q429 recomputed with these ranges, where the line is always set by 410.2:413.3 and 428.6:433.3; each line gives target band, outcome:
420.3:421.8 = -0.09 nm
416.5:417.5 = -0.03 nm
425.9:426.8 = -0.06 nm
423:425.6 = -0.10 nm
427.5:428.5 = -0.08 nm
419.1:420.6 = -0.01 nm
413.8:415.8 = -0.02 nm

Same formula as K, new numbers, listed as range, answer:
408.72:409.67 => 114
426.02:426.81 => 110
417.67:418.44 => 111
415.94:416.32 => 114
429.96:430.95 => 82.2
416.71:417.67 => 111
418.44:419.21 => 104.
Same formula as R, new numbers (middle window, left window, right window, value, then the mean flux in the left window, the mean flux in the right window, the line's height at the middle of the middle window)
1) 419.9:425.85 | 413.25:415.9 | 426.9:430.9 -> -0.05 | 111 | 97.6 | 103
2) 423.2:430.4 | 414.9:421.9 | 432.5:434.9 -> 0.06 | 111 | 110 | 110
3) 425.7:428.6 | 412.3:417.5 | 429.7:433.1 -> -0.07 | 112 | 96.2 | 100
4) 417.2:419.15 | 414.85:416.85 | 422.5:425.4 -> 0.04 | 114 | 106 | 112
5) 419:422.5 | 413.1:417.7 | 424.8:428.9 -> -0.01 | 111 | 107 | 109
